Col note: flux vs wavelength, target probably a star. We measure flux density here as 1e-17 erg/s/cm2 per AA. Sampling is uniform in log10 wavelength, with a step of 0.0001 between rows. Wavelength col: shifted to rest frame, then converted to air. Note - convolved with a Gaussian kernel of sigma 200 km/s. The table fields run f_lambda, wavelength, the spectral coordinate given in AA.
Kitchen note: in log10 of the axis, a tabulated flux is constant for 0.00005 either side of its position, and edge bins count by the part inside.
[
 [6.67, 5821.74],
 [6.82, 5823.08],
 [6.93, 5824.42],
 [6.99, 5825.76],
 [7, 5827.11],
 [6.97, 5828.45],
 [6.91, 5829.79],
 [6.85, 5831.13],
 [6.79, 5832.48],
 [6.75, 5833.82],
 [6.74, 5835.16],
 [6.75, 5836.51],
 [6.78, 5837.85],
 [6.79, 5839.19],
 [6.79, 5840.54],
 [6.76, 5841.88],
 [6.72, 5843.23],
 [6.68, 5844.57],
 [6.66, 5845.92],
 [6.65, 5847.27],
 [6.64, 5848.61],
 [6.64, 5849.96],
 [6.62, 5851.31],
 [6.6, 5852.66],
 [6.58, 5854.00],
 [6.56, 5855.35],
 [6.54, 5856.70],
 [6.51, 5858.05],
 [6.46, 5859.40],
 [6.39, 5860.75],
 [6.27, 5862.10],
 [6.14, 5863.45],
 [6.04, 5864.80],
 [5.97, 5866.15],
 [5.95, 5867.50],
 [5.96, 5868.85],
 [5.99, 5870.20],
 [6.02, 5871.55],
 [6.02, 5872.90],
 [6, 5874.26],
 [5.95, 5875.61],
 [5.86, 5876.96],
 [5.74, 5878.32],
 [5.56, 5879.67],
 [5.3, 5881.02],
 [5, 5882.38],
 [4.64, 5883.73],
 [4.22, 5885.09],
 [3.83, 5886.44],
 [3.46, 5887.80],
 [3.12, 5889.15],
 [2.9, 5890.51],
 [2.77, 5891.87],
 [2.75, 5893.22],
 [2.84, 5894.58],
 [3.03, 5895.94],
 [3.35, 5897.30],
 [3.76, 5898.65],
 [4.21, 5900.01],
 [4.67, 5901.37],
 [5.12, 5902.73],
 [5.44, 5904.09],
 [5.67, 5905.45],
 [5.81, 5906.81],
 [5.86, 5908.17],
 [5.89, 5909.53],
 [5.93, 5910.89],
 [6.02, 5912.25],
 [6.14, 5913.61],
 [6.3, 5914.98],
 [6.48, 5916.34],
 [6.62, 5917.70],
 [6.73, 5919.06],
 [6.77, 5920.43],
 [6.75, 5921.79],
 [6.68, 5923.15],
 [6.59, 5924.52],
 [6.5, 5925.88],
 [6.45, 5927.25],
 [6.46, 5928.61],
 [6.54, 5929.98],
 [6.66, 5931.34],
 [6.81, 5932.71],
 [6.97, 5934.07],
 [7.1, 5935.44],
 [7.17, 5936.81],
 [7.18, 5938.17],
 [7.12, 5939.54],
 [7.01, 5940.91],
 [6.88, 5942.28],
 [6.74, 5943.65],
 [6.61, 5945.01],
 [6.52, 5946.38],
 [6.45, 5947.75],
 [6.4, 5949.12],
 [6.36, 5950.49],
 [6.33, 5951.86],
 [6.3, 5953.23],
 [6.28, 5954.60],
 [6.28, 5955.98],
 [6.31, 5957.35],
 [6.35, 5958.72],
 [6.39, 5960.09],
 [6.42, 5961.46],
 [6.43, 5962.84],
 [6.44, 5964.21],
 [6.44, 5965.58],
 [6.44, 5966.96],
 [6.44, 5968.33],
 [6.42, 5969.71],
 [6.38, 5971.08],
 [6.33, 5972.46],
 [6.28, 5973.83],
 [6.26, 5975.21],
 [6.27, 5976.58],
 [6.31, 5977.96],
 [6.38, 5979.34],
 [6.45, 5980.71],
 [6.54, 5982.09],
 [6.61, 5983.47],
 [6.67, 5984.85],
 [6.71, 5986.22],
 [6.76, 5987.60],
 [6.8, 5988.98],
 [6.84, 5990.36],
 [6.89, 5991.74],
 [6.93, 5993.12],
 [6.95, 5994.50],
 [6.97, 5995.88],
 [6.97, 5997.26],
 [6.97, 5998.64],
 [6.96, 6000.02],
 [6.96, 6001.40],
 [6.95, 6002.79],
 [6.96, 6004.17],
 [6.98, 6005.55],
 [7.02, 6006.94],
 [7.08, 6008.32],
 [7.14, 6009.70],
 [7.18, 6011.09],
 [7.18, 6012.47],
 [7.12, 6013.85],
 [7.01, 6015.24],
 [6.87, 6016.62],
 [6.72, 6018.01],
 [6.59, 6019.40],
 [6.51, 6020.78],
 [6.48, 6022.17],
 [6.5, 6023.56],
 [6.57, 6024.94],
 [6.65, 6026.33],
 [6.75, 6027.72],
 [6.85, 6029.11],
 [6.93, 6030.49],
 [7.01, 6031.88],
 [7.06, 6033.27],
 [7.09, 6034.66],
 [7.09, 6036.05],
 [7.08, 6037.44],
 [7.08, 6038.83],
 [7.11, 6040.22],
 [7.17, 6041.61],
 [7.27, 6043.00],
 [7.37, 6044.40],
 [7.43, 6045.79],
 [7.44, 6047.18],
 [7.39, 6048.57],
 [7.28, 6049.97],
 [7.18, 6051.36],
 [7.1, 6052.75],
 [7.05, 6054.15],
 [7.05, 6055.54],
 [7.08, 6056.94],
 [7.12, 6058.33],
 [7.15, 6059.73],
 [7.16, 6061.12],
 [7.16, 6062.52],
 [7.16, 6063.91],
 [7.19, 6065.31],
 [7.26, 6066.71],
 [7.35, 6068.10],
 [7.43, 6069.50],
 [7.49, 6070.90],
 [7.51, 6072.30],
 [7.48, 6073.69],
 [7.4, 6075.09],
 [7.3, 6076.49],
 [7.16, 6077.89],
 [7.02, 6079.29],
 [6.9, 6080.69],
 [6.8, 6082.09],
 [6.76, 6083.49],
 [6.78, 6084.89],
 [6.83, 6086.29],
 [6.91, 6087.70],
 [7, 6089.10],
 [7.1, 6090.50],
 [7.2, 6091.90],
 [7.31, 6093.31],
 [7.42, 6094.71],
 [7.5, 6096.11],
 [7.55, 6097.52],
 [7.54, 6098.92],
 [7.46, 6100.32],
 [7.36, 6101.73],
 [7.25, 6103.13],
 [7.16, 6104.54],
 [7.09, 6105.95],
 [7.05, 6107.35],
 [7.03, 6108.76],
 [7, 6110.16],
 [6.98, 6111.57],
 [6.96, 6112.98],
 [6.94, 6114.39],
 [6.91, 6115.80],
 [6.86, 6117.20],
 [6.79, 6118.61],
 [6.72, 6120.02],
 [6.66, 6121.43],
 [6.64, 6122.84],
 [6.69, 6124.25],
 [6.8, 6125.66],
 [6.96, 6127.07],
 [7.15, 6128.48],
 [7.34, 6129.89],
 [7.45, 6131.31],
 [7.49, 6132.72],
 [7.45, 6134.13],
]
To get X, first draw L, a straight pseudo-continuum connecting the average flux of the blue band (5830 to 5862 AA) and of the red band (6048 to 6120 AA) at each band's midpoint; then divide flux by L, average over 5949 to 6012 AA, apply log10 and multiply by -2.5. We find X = 0.05 mag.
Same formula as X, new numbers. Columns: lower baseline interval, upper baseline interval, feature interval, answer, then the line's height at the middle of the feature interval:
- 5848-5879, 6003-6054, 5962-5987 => 0.05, 6.75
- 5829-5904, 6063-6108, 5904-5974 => -0.06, 6.14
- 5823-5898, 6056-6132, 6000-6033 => -0.03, 6.68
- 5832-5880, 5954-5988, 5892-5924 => 0.20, 6.4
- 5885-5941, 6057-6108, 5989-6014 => -0.10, 6.4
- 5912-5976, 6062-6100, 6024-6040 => 0.01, 6.97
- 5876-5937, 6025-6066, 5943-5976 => -0.06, 6.04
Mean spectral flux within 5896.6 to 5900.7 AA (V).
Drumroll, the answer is 3.77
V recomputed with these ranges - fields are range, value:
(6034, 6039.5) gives 7.09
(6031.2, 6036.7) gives 7.06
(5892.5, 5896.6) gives 2.87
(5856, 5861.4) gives 6.47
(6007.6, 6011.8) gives 7.14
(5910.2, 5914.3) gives 6.02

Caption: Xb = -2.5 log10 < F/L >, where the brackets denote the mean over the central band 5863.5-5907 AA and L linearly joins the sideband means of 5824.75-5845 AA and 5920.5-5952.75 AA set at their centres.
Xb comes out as 0.38 mag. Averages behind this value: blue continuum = 6.82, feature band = 4.79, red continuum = 6.71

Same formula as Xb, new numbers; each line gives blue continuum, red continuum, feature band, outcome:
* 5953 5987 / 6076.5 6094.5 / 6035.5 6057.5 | -0.06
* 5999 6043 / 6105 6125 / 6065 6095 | -0.04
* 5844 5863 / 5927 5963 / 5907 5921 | 0.06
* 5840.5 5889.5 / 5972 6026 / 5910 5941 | -0.06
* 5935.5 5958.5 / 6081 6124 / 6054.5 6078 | -0.05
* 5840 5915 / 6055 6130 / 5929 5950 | -0.15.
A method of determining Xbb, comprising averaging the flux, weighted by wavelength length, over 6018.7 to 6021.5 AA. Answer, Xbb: 6.55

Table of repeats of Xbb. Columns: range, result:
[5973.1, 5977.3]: 6.28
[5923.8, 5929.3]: 6.49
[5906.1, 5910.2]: 5.85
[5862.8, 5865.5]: 6.09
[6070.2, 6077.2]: 7.44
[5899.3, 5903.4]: 4.65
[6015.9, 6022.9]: 6.63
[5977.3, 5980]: 6.34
